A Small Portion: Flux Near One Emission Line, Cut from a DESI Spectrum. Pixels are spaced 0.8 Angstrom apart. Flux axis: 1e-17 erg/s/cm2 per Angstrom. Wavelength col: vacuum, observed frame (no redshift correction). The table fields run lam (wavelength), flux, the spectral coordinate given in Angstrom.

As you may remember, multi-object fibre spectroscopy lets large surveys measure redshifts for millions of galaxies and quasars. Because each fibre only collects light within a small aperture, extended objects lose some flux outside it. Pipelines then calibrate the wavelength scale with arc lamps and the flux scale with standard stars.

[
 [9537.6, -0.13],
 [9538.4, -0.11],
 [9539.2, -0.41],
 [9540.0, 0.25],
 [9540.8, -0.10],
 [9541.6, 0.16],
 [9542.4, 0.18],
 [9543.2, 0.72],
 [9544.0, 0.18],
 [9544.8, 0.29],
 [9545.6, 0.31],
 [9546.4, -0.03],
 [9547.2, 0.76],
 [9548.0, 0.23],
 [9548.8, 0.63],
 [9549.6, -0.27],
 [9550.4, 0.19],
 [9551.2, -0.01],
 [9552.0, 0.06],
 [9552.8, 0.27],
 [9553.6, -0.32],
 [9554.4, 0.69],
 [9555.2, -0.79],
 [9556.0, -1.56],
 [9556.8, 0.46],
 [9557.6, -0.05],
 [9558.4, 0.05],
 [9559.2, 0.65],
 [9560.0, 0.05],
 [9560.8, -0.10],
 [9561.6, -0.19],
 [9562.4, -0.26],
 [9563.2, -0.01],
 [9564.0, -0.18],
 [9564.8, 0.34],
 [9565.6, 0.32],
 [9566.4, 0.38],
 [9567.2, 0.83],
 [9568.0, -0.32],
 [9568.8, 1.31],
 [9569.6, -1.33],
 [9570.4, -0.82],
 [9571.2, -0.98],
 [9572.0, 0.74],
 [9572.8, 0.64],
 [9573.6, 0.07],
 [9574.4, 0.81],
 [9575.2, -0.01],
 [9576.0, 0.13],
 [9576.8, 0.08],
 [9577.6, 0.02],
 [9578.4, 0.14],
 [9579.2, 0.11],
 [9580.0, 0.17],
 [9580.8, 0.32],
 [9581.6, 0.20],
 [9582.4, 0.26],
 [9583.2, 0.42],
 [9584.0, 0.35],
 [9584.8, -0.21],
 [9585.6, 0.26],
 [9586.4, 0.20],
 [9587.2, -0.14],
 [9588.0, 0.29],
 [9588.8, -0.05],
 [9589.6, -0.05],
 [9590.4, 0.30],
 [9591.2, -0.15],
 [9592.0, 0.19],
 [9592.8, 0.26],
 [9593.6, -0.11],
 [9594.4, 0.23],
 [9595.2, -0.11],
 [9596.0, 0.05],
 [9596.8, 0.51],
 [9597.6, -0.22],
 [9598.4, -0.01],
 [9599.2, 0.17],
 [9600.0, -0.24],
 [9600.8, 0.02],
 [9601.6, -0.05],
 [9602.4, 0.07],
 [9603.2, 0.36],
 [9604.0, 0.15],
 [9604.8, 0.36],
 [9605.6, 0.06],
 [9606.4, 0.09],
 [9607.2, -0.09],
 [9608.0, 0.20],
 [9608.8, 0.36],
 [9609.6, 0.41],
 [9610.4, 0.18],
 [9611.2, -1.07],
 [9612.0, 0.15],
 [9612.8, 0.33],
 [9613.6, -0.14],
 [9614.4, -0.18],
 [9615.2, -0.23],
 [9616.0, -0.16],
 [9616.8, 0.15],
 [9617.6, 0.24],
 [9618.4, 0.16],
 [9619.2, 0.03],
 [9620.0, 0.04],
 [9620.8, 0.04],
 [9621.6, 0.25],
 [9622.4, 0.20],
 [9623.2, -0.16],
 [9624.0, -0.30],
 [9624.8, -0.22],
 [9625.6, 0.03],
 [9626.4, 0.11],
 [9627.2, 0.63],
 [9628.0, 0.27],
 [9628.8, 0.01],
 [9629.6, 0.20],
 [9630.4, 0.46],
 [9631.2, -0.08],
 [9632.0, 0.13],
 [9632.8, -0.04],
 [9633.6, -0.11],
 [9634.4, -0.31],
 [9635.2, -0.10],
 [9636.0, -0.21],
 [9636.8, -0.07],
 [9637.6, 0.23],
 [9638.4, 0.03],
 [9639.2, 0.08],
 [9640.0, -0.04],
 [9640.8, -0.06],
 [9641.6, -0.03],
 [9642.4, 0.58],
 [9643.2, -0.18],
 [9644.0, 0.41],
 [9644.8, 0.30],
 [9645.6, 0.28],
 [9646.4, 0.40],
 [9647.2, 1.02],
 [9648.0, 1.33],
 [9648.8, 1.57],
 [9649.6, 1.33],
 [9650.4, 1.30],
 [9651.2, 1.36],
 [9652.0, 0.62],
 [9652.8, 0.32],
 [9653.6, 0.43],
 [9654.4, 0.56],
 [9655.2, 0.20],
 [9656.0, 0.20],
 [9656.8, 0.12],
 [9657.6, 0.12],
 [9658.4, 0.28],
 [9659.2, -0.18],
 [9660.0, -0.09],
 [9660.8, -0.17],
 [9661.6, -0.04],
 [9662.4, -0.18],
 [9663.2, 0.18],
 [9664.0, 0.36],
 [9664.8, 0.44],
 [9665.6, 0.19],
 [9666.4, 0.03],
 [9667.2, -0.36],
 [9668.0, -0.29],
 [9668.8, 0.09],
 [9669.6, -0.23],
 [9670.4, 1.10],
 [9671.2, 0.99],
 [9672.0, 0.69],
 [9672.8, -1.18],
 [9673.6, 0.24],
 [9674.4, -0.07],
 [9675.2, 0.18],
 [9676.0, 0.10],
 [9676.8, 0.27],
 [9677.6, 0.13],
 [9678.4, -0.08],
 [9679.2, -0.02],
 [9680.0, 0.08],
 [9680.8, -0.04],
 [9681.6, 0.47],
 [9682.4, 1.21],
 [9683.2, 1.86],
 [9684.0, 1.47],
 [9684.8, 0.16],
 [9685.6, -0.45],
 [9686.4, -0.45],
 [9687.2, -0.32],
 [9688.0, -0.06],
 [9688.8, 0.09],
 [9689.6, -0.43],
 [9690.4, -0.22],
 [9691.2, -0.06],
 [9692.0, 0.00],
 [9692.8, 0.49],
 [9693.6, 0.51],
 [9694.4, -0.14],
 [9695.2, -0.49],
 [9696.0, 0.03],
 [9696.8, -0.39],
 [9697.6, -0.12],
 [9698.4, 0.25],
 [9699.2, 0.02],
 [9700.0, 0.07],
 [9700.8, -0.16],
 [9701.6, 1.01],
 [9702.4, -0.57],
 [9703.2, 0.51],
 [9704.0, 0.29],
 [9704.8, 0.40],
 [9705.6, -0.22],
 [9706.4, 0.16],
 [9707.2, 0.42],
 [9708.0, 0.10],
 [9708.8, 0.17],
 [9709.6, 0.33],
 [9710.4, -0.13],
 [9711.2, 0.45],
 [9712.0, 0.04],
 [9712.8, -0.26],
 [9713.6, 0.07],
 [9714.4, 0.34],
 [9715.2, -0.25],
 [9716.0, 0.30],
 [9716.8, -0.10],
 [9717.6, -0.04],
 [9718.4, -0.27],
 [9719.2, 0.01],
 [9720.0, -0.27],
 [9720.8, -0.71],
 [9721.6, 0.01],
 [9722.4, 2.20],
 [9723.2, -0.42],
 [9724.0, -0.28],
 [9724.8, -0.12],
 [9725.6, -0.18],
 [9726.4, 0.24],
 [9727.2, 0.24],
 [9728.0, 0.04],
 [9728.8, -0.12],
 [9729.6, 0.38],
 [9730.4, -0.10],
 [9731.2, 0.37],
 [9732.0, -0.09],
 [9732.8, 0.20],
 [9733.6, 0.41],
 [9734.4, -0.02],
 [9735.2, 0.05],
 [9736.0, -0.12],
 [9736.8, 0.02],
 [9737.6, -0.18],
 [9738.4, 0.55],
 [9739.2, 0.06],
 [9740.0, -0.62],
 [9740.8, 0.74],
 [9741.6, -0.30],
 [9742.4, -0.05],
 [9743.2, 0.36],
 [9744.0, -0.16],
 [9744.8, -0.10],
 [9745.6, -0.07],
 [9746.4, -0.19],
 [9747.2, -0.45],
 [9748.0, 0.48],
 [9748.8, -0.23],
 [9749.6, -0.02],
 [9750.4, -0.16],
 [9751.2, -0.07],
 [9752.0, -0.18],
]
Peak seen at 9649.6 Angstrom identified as H-beta 4861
